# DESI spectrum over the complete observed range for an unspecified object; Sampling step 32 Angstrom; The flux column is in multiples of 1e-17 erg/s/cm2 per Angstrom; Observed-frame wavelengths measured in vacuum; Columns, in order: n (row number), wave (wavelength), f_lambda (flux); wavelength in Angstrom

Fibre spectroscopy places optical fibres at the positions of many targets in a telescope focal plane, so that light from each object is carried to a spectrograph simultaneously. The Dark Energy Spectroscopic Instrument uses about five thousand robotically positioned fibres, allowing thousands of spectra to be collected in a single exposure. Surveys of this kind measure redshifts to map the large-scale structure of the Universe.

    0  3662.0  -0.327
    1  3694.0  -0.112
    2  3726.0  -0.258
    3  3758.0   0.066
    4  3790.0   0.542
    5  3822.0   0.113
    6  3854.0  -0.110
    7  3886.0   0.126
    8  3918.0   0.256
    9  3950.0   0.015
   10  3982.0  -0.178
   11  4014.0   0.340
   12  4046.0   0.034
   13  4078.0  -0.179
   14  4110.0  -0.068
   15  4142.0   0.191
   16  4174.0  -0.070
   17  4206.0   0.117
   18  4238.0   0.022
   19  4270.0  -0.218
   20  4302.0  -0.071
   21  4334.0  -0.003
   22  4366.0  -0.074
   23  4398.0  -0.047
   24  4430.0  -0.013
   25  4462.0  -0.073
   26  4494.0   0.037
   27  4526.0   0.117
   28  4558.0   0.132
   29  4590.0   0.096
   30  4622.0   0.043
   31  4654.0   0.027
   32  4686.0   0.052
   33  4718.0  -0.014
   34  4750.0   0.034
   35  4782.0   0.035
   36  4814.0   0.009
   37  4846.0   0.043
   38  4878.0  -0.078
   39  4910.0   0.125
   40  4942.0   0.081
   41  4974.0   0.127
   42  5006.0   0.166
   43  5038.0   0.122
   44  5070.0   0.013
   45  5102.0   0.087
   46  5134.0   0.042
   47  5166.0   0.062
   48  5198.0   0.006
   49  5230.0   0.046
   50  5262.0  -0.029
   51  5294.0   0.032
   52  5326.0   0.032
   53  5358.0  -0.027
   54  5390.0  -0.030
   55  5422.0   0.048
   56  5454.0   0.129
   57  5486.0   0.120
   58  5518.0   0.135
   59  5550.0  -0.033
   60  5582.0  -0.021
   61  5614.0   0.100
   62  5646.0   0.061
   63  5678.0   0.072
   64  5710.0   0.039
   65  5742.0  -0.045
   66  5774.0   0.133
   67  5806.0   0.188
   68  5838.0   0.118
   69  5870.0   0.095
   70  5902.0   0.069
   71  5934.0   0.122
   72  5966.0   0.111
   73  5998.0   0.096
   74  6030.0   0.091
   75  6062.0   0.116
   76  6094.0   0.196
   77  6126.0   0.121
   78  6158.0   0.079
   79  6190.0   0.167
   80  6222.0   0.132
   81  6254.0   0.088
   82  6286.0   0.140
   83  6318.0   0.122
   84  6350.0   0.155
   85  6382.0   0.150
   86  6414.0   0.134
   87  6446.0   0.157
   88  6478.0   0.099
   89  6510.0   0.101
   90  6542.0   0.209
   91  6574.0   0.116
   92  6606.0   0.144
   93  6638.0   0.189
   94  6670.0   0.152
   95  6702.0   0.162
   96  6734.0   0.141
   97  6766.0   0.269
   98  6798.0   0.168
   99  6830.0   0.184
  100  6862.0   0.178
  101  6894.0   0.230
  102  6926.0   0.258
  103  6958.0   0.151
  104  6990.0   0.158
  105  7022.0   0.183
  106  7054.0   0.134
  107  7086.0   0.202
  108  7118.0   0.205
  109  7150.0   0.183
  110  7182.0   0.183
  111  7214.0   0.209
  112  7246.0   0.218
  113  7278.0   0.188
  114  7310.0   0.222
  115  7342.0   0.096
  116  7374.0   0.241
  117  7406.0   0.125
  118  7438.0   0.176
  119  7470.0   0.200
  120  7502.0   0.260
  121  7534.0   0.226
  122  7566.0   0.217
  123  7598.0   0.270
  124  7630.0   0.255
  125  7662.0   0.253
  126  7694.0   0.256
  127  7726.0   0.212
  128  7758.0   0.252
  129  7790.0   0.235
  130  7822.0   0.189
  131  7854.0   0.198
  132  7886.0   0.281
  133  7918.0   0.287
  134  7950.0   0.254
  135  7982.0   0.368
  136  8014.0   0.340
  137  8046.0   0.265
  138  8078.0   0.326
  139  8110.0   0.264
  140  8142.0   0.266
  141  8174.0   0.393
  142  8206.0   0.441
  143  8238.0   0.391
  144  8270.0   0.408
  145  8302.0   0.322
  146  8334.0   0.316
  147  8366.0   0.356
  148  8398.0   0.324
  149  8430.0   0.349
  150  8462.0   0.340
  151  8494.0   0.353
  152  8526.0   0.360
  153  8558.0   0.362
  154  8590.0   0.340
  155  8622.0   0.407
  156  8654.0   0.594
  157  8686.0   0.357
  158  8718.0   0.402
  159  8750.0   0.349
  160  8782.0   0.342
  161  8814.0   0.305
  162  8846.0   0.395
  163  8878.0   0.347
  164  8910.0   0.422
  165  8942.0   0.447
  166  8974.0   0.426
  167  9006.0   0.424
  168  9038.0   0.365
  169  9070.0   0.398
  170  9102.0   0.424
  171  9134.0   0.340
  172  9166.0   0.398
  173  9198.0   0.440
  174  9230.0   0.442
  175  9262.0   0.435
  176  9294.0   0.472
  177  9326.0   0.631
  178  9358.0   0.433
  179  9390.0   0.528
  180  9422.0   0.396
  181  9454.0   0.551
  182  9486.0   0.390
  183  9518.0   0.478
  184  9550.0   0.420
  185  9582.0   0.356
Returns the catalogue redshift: 1.046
